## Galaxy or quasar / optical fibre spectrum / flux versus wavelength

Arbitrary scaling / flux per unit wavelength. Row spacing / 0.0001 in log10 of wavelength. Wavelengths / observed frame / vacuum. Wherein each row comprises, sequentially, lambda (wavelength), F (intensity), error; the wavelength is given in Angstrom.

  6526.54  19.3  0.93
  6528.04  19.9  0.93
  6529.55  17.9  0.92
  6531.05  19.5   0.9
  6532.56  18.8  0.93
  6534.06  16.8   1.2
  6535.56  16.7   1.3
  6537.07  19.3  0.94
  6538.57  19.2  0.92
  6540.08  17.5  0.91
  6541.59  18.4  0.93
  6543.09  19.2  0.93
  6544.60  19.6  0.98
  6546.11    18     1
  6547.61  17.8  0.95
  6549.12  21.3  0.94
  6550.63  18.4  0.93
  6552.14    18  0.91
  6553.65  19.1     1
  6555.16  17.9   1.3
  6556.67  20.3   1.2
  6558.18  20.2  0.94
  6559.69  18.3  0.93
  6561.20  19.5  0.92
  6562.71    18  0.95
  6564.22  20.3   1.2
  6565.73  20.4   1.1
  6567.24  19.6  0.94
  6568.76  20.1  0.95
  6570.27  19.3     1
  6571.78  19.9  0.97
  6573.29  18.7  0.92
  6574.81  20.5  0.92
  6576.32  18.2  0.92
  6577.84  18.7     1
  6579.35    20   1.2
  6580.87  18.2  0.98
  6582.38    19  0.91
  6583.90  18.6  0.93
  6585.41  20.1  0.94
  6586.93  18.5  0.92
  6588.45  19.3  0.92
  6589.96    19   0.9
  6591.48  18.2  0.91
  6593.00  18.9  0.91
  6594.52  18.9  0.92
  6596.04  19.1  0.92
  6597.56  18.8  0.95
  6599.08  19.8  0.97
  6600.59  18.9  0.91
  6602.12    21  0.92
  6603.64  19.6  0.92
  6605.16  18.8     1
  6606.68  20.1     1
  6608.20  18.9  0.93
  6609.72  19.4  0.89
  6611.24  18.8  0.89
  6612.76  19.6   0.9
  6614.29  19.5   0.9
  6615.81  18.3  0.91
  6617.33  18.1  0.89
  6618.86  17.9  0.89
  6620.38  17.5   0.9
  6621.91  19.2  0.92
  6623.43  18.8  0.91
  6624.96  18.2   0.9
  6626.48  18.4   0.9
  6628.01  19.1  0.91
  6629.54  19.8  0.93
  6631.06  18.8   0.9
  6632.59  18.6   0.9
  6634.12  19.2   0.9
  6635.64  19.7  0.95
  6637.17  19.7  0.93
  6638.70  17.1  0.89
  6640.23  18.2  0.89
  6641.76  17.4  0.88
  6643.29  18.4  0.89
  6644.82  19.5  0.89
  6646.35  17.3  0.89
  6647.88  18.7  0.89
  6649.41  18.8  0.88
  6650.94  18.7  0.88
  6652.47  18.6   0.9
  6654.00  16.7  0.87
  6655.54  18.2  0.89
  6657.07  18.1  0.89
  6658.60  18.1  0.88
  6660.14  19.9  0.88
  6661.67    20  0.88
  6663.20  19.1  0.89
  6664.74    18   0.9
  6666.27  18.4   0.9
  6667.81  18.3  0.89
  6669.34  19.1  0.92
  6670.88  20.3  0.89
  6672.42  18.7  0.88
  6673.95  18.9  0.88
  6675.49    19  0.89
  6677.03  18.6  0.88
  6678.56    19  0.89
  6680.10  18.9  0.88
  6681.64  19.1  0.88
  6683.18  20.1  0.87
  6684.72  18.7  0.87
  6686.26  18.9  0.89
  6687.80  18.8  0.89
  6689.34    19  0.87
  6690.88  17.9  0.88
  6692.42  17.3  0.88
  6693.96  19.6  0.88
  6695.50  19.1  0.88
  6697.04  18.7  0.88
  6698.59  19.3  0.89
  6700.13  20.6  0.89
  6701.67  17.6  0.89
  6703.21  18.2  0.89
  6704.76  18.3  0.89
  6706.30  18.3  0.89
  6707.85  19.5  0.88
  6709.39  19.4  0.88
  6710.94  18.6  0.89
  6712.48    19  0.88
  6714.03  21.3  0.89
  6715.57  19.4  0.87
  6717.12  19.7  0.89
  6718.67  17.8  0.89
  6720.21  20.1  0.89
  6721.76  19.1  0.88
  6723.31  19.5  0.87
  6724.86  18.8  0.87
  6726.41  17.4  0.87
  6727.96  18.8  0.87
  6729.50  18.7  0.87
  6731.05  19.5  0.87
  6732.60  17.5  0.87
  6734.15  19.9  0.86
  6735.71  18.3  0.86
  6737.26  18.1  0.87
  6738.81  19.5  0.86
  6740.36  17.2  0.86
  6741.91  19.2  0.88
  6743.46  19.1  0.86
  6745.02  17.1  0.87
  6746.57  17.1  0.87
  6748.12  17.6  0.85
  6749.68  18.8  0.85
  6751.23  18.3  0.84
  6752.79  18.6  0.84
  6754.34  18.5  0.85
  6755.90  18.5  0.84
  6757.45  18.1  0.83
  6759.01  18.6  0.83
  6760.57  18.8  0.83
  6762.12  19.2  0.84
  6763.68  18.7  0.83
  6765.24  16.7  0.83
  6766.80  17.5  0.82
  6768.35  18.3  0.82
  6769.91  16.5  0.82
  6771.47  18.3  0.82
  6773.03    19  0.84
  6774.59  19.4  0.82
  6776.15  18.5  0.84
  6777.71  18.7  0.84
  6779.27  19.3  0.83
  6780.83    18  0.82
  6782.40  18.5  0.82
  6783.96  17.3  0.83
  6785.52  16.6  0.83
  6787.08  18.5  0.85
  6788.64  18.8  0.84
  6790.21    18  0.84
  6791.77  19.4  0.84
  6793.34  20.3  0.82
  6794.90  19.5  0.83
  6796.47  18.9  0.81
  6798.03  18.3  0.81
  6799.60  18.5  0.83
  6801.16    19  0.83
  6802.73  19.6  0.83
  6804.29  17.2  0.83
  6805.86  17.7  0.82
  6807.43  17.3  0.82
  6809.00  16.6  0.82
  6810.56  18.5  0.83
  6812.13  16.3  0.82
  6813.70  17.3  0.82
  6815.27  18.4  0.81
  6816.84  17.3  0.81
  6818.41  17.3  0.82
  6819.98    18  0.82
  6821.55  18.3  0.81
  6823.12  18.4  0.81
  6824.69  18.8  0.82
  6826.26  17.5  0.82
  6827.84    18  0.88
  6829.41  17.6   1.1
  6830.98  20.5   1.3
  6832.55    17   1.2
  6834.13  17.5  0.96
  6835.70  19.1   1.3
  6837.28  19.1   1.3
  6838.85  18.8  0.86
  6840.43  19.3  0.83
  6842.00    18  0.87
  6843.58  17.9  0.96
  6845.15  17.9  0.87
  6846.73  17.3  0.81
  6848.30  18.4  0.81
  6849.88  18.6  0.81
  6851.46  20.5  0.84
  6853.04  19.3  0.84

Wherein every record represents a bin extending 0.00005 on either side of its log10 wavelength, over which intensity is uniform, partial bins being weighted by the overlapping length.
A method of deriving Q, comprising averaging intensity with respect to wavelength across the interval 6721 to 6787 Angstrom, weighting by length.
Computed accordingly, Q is 18.4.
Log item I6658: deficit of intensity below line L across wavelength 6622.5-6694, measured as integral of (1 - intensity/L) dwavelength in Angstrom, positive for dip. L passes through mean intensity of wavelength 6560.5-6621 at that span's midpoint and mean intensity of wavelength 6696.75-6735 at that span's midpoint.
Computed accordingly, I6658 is 1.4 Angstrom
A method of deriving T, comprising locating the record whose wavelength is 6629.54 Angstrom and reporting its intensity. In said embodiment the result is 19.8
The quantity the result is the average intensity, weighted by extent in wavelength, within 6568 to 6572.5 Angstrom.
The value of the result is 19.8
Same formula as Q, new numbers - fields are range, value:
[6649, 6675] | 18.7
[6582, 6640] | 19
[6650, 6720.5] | 18.9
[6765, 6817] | 18.2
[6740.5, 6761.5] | 18.3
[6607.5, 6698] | 18.7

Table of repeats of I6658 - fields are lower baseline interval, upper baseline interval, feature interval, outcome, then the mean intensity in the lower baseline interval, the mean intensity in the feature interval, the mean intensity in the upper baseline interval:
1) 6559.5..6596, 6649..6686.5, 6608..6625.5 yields 0.3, 19.2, 18.7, 18.8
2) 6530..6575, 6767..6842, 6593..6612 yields -0.5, 19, 19.3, 18.3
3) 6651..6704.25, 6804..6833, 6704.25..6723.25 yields -0.7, 18.8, 19.2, 17.8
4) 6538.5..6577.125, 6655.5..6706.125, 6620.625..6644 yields 0.3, 19.1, 18.7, 18.8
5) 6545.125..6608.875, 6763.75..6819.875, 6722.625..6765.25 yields -0.2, 19.2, 18.5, 18.2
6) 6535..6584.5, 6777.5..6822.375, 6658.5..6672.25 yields -0.3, 19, 19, 18.2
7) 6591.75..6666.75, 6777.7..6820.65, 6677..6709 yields -0.5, 18.8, 18.8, 18.2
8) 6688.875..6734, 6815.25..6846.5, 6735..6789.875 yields 1.0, 18.9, 18.3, 18.2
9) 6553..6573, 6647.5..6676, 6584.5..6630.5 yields 0.2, 19.4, 19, 18.7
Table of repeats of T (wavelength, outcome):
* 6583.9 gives 18.6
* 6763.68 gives 18.7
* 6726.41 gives 17.4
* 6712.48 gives 19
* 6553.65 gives 19.1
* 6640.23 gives 18.2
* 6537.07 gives 19.3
